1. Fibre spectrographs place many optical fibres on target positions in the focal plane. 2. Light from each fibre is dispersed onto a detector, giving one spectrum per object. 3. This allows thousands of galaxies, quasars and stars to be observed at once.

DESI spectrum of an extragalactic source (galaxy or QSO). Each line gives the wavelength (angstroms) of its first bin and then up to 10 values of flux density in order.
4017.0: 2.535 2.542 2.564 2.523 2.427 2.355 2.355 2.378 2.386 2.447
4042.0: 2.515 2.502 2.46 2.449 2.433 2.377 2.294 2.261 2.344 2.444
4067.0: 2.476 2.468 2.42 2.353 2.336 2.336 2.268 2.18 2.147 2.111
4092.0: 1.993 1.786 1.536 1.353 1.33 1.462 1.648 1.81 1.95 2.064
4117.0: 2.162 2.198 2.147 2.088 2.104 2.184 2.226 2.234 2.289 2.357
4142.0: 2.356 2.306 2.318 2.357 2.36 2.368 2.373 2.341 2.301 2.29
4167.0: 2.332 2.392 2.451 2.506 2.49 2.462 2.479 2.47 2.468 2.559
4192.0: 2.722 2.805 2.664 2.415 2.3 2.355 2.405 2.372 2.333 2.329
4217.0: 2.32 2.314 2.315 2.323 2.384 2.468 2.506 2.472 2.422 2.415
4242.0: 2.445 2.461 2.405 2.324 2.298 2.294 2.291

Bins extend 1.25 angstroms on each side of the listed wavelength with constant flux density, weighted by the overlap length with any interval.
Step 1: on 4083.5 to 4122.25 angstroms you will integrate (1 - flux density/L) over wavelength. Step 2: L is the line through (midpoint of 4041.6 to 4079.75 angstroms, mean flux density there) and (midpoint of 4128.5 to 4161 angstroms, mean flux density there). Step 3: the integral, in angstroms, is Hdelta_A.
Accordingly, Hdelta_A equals 8.2 angstroms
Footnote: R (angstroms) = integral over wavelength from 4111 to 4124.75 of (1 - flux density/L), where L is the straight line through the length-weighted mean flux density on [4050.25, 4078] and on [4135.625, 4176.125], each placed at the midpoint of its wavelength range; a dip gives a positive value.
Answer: 1.5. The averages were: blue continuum 2.38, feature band 2.11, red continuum 2.36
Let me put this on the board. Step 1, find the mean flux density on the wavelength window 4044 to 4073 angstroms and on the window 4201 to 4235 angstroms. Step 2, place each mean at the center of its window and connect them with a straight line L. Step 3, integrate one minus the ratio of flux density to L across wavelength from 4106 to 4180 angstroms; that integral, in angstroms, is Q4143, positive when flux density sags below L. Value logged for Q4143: 4.3 angstroms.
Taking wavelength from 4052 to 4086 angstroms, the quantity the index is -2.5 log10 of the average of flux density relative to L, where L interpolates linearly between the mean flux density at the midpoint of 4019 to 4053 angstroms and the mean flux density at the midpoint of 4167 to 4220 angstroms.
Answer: 0.05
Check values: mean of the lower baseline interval 2.45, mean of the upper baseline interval 2.46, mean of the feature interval 2.35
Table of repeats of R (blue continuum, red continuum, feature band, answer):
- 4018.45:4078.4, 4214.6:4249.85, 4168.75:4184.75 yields -0.4 angstroms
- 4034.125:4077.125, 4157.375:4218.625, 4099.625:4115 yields 4.8 angstroms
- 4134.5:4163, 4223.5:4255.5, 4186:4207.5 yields -1.4 angstroms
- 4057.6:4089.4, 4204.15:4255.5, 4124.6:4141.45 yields 0.9 angstroms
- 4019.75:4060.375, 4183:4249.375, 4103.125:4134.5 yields 5.4 angstroms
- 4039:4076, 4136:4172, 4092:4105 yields 4.6 angstroms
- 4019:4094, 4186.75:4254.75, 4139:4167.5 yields 0.7 angstroms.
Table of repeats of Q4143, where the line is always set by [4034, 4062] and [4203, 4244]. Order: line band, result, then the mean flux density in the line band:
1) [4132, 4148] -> 0.6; 2.3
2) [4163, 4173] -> 0.1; 2.36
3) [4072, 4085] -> 0.5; 2.31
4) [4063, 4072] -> -0.2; 2.45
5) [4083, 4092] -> 1.0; 2.13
